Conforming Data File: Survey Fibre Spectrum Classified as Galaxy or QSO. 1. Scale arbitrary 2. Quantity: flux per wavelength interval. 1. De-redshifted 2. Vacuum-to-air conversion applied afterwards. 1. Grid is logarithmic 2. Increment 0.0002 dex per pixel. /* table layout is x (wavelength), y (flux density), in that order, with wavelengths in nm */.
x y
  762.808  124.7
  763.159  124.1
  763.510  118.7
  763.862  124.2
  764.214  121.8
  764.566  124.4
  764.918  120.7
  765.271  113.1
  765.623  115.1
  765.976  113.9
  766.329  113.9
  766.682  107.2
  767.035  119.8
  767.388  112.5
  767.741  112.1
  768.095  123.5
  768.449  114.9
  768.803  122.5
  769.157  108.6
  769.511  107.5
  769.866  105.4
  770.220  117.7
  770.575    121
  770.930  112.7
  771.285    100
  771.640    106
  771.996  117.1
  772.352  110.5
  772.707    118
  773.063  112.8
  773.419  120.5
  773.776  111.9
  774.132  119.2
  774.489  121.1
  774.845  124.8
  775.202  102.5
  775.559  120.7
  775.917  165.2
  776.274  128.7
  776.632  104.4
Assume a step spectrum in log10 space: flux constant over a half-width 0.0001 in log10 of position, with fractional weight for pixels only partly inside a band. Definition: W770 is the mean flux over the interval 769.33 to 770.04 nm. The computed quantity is 106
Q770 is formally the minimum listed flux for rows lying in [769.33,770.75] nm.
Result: 105.4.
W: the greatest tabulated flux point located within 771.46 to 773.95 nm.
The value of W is 120.5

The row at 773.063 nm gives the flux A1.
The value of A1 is 112.8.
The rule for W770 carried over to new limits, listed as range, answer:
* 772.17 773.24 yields 114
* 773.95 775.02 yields 122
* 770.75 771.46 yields 106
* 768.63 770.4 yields 112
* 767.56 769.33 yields 116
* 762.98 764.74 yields 123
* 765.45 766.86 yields 112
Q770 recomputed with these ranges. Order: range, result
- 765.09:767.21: 107.2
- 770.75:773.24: 100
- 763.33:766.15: 113.1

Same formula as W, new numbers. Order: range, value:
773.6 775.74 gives 124.8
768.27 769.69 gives 122.5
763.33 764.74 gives 124.4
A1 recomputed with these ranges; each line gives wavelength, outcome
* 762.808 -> 124.7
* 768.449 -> 114.9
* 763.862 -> 124.2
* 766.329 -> 113.9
